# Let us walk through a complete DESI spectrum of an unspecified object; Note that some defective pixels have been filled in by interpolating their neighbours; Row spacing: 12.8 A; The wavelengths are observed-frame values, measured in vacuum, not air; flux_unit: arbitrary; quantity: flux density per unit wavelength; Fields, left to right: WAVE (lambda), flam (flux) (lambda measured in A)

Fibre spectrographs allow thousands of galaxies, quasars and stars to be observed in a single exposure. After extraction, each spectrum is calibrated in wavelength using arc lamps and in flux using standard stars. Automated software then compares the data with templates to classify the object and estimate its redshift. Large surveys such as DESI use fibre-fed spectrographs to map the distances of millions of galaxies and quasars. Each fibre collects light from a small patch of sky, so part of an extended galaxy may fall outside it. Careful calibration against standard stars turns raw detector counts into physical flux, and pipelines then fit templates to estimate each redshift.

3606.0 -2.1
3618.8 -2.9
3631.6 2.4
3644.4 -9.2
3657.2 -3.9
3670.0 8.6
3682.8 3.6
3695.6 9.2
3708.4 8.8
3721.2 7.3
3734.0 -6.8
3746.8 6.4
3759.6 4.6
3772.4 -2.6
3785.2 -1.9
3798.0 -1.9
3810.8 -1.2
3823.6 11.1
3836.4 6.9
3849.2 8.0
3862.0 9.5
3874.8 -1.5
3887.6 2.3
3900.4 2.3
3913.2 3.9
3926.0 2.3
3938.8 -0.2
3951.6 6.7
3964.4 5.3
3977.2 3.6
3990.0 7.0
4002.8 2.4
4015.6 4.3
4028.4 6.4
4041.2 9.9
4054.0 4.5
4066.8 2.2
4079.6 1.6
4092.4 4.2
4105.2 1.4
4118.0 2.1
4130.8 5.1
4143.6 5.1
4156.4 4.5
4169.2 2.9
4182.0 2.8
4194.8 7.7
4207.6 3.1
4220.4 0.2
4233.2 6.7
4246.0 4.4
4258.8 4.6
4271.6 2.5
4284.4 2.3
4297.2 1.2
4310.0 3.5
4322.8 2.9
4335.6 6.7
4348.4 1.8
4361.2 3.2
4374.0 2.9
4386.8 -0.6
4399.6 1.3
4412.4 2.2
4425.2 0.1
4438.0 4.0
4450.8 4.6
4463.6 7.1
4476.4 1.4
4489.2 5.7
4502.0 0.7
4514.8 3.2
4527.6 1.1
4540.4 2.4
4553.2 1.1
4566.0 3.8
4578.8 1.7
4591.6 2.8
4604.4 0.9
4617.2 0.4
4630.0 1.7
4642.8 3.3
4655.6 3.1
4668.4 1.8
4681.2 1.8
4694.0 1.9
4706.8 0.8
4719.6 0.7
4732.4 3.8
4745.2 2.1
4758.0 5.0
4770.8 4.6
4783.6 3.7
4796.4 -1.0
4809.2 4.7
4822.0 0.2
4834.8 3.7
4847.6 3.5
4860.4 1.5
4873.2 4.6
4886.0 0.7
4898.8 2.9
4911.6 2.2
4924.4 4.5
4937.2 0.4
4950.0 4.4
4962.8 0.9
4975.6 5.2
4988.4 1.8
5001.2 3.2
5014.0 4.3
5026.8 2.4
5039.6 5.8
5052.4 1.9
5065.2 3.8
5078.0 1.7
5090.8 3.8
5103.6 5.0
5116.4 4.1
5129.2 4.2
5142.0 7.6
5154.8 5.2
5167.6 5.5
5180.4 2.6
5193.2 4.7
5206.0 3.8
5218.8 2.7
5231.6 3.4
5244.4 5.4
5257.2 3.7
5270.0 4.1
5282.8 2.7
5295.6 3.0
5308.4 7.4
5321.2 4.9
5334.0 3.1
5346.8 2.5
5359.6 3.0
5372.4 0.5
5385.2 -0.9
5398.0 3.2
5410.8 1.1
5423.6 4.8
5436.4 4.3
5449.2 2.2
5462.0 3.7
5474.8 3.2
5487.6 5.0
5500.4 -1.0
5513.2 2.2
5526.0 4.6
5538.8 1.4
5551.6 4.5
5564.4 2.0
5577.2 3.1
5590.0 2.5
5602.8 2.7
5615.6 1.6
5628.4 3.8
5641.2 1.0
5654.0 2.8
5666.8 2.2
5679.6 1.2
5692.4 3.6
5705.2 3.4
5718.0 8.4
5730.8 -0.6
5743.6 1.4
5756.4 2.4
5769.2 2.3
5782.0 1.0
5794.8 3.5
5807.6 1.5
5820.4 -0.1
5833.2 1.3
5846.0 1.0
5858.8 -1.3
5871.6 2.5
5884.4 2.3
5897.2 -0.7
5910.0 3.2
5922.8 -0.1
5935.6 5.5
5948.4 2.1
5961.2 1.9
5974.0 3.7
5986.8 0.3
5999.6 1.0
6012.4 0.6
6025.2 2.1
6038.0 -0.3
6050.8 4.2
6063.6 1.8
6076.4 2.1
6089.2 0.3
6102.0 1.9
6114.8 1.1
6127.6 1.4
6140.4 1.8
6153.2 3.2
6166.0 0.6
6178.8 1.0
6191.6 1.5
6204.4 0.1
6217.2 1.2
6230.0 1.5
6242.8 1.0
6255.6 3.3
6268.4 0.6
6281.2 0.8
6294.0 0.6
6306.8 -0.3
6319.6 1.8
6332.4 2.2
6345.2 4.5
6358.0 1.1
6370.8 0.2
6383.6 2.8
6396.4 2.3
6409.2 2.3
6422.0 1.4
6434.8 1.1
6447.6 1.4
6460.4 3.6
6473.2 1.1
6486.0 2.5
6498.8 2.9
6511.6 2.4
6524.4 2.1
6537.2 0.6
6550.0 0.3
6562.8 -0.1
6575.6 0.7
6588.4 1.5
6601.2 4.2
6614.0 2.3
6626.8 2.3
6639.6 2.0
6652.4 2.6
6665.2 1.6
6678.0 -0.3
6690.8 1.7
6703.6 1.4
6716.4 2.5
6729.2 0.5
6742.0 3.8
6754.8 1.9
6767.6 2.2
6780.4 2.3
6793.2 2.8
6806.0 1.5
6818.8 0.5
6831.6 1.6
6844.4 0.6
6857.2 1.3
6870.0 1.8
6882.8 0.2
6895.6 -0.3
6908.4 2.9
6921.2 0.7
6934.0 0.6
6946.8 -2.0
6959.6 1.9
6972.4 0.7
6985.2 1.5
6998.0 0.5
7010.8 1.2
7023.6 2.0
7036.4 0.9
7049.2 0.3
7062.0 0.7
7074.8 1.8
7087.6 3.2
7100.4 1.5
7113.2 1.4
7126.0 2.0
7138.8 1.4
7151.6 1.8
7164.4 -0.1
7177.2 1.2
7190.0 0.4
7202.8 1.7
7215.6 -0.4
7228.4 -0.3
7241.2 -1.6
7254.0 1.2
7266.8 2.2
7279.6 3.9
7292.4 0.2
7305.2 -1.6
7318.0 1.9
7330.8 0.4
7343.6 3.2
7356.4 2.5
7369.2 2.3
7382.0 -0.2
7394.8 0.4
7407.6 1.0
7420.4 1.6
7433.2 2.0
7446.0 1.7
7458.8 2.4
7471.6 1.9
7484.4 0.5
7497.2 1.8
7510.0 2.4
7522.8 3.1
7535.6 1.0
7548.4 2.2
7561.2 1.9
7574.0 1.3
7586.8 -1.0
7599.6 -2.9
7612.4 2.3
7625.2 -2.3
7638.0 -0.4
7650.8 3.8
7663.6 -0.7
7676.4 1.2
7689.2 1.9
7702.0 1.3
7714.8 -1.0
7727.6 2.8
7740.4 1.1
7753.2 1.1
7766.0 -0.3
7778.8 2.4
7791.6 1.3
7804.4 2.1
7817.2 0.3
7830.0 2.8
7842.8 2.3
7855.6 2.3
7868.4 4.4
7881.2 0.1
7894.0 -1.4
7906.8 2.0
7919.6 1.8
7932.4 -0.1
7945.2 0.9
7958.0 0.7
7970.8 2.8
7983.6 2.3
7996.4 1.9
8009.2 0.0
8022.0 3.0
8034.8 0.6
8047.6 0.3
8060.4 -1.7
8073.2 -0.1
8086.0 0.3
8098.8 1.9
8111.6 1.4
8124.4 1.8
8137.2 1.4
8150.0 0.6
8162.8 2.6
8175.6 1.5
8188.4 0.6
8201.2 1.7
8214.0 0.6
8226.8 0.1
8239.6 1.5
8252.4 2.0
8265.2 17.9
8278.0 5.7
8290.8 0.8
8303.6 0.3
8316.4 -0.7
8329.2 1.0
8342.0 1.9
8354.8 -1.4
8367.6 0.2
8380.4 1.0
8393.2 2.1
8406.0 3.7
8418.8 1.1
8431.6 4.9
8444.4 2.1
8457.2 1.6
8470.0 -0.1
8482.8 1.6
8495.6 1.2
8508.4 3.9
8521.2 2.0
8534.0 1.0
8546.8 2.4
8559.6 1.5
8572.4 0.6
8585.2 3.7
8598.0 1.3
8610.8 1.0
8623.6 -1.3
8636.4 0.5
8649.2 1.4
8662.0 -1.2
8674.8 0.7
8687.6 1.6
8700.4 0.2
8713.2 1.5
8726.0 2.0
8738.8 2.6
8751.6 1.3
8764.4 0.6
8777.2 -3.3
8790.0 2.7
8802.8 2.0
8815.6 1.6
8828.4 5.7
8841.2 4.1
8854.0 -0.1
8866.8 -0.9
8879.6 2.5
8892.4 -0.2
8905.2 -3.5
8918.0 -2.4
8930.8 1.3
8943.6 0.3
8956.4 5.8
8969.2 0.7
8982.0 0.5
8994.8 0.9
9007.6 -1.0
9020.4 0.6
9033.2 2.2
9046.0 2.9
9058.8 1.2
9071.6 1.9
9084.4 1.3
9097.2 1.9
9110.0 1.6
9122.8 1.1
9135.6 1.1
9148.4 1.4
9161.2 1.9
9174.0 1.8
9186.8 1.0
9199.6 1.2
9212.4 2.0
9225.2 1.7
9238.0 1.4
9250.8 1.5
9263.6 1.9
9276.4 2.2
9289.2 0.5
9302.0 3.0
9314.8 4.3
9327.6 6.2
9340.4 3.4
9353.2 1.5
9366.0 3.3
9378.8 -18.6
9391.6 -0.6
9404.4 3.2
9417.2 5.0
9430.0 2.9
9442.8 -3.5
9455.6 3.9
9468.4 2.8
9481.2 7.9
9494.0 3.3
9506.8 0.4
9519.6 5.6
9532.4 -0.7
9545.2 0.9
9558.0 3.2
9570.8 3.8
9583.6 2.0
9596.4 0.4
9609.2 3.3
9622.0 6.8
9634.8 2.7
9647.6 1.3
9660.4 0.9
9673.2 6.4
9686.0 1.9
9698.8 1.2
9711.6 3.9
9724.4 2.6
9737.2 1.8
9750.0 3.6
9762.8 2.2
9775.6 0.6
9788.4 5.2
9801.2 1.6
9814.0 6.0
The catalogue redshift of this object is 1.22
